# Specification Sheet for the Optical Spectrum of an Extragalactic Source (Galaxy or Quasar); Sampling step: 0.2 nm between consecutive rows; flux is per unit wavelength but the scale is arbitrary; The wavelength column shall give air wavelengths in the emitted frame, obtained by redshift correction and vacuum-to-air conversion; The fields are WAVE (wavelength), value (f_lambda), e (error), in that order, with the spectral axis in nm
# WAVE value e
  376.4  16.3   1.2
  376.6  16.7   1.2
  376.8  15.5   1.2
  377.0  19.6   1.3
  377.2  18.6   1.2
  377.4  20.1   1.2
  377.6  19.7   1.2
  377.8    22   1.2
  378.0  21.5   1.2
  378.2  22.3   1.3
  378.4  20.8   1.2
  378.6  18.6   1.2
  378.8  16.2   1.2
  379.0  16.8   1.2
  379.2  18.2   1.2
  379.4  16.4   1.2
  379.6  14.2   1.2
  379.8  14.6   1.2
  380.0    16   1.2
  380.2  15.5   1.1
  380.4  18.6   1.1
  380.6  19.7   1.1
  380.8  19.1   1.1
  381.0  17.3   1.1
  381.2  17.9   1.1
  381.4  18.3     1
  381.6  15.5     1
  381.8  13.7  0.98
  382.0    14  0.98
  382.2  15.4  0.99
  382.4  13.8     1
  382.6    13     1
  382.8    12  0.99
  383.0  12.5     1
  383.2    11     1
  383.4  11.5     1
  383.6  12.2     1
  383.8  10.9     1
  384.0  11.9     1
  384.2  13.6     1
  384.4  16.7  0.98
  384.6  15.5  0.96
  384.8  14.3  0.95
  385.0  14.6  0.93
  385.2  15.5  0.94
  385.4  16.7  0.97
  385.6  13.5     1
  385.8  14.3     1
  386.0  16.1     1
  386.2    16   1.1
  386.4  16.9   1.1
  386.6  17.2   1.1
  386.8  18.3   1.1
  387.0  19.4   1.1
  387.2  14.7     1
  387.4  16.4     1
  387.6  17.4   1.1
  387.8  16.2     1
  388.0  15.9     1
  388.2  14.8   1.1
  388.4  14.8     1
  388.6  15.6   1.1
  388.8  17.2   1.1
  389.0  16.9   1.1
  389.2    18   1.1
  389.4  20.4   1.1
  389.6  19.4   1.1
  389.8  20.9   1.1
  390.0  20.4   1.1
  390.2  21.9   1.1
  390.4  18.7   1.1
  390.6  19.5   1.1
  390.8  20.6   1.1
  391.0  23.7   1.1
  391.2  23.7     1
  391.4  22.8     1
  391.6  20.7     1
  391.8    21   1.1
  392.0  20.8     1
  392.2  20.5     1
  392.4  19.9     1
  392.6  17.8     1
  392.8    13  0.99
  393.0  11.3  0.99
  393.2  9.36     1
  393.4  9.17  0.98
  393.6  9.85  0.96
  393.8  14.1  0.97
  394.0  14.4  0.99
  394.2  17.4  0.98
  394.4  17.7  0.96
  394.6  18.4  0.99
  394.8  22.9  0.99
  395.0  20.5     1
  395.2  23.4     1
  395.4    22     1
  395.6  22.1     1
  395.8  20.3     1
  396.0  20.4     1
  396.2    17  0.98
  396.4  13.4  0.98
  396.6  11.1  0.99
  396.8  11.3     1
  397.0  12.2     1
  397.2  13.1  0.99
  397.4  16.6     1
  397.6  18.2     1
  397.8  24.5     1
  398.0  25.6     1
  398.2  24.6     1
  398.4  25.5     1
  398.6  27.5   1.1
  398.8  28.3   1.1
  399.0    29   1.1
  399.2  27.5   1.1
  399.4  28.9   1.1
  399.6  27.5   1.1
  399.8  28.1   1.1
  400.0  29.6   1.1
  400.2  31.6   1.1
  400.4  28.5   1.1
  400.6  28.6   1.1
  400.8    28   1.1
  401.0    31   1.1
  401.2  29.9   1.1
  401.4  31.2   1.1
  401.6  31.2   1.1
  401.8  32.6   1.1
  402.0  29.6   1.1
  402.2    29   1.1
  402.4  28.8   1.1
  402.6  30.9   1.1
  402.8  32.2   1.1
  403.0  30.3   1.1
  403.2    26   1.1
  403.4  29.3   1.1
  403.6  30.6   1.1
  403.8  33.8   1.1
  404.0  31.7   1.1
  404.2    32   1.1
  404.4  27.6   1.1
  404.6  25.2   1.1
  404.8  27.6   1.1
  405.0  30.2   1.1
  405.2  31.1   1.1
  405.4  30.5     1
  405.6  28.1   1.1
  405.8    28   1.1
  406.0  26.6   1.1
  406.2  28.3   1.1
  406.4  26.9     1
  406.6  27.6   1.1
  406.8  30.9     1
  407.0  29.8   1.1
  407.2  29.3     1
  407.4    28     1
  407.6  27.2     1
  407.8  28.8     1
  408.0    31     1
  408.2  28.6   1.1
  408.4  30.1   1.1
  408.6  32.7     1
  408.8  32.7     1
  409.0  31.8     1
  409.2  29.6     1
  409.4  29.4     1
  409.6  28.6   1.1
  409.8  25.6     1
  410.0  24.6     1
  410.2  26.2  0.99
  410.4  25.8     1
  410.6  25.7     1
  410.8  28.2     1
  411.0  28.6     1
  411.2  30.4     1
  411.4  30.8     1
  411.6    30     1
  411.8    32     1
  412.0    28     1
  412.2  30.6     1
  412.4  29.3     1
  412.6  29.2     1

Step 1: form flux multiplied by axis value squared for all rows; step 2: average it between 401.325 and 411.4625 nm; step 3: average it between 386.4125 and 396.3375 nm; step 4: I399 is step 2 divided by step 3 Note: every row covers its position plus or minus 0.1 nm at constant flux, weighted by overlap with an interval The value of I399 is 1.7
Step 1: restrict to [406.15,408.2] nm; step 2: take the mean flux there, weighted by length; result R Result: 28.8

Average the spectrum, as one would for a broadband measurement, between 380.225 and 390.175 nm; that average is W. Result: 15.9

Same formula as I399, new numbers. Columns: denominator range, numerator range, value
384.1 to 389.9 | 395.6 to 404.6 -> 1.69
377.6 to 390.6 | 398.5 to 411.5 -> 1.97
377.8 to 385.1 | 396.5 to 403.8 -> 1.85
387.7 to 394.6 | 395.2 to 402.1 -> 1.44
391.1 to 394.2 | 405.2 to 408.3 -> 1.86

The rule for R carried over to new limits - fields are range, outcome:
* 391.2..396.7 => 17.6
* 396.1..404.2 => 26.2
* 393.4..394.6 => 14.5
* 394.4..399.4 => 20.7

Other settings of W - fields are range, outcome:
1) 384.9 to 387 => 16.1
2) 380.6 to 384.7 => 14.4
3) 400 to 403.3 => 30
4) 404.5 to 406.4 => 28.3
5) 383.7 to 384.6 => 13.5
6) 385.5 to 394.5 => 17.3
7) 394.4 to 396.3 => 20.6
